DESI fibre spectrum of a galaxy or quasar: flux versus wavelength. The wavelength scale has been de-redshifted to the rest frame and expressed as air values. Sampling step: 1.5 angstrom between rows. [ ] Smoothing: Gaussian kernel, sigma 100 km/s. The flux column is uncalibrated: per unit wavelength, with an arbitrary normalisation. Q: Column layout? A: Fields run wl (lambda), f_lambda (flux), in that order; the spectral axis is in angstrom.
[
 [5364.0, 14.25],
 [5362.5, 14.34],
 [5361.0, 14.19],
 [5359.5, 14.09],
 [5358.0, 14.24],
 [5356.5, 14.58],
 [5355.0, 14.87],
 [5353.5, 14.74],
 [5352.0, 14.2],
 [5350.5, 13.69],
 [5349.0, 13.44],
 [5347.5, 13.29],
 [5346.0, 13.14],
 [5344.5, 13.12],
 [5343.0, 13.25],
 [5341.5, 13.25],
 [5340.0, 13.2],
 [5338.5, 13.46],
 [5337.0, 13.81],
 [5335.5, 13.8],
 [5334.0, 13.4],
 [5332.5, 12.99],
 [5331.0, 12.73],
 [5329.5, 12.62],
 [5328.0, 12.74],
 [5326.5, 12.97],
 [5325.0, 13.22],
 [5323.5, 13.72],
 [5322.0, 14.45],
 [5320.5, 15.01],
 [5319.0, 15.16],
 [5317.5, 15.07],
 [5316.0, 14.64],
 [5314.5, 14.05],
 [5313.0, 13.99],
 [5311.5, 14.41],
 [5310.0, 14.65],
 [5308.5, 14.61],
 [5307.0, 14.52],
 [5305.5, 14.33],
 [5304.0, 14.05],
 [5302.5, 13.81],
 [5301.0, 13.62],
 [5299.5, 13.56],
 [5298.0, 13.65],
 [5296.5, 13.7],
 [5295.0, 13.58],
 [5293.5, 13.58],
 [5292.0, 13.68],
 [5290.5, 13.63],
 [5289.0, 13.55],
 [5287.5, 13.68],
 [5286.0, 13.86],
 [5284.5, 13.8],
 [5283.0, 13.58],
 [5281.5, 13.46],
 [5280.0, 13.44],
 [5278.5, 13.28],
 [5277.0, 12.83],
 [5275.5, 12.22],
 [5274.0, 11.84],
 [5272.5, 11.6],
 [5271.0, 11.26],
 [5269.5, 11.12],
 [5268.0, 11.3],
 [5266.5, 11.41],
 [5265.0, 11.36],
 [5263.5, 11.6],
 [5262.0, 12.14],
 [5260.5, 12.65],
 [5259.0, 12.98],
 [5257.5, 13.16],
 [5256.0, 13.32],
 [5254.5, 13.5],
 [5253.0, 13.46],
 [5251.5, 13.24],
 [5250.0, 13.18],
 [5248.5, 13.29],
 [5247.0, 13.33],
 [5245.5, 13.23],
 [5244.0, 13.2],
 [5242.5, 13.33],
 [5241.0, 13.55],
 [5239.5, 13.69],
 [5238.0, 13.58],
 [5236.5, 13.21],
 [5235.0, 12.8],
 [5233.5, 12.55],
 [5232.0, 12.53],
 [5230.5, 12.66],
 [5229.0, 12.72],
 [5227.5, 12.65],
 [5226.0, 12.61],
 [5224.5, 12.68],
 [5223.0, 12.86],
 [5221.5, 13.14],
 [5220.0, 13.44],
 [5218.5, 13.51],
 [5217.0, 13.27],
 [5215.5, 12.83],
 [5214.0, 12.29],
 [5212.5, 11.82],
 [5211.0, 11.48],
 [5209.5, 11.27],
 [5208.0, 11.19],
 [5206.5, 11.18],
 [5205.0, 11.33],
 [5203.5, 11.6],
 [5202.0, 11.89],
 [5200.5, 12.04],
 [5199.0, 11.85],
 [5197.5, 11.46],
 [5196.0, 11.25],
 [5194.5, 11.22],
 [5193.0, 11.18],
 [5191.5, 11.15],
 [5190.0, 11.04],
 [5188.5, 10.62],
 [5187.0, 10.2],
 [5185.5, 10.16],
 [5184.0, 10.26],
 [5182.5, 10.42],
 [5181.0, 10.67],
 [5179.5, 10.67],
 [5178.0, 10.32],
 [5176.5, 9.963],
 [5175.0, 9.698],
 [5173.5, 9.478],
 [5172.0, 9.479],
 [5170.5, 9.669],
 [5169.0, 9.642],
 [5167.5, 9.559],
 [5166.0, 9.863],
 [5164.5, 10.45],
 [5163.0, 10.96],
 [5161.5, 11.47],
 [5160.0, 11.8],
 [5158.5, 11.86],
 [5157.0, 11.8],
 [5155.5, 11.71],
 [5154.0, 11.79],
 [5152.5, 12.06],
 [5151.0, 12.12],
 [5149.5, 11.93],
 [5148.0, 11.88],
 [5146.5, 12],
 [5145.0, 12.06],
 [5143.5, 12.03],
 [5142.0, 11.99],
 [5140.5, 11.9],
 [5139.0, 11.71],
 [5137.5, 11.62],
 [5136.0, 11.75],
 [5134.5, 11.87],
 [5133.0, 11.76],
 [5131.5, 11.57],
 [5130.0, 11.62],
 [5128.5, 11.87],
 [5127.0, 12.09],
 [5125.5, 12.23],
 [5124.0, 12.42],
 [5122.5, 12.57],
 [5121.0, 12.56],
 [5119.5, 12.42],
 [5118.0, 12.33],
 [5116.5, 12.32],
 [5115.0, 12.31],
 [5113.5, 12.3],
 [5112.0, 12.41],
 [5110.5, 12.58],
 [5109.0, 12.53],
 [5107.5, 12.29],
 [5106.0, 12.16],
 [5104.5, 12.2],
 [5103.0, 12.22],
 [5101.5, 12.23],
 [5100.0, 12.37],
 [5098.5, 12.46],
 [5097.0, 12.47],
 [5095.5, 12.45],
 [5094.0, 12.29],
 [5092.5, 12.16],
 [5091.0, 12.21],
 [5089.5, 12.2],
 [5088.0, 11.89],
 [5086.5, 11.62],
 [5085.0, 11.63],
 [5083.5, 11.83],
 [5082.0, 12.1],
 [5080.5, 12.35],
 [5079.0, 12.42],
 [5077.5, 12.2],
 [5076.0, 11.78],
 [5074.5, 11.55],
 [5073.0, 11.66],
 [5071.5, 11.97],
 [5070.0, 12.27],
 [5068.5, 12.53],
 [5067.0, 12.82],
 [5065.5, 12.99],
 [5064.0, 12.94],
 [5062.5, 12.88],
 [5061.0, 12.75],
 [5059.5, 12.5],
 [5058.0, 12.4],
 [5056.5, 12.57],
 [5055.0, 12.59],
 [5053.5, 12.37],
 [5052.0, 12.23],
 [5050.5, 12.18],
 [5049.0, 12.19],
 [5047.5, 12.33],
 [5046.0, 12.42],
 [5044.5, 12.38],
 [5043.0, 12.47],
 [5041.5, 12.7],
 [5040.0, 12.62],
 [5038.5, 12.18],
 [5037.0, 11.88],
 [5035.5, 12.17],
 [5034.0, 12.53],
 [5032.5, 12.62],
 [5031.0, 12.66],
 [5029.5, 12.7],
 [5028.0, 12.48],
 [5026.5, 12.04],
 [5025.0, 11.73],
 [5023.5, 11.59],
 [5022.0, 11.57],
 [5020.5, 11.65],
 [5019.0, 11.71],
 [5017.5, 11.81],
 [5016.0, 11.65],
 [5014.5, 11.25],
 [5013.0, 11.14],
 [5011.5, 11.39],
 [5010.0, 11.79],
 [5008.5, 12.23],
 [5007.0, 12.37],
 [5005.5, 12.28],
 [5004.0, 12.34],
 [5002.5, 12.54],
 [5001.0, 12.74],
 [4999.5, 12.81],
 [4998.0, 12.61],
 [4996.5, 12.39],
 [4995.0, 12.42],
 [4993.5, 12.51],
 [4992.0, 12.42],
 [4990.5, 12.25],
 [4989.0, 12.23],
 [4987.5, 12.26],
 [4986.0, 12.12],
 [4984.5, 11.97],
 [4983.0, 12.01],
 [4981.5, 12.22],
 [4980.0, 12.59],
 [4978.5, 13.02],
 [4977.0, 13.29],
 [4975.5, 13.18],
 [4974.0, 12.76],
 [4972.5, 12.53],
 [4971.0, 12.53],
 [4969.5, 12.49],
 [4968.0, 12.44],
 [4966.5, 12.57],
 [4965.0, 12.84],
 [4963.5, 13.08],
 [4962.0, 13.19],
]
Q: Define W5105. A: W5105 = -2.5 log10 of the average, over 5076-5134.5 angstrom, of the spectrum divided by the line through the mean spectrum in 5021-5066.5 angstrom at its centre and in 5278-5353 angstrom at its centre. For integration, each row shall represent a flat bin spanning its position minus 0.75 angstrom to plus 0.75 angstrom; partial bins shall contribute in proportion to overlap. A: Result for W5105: 0.04 mag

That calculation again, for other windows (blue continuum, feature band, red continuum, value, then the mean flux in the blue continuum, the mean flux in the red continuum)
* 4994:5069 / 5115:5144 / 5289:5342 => 0.067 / 12.3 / 13.8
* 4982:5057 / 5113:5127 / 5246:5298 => 0.009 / 12.2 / 12.9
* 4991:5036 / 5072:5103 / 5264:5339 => 0.033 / 12.1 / 13.4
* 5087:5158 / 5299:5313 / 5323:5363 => -0.066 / 12.1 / 13.6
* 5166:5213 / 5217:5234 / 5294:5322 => -0.094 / 10.7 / 14.2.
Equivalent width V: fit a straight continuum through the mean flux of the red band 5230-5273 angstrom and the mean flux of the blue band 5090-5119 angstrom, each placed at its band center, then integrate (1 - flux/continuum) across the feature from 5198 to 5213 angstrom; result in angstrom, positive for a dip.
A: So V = 1.2 angstrom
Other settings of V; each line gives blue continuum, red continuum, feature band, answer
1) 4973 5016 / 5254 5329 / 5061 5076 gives 0.2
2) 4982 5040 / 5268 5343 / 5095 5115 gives 0.4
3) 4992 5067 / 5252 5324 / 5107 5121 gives 0.3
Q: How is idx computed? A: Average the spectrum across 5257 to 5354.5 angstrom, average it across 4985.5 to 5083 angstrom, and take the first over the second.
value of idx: 1.09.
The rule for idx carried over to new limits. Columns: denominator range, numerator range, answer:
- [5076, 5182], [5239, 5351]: 1.14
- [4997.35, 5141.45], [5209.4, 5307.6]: 1.06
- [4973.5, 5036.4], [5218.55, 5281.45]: 1.04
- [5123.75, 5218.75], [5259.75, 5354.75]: 1.18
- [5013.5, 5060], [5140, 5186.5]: 0.90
